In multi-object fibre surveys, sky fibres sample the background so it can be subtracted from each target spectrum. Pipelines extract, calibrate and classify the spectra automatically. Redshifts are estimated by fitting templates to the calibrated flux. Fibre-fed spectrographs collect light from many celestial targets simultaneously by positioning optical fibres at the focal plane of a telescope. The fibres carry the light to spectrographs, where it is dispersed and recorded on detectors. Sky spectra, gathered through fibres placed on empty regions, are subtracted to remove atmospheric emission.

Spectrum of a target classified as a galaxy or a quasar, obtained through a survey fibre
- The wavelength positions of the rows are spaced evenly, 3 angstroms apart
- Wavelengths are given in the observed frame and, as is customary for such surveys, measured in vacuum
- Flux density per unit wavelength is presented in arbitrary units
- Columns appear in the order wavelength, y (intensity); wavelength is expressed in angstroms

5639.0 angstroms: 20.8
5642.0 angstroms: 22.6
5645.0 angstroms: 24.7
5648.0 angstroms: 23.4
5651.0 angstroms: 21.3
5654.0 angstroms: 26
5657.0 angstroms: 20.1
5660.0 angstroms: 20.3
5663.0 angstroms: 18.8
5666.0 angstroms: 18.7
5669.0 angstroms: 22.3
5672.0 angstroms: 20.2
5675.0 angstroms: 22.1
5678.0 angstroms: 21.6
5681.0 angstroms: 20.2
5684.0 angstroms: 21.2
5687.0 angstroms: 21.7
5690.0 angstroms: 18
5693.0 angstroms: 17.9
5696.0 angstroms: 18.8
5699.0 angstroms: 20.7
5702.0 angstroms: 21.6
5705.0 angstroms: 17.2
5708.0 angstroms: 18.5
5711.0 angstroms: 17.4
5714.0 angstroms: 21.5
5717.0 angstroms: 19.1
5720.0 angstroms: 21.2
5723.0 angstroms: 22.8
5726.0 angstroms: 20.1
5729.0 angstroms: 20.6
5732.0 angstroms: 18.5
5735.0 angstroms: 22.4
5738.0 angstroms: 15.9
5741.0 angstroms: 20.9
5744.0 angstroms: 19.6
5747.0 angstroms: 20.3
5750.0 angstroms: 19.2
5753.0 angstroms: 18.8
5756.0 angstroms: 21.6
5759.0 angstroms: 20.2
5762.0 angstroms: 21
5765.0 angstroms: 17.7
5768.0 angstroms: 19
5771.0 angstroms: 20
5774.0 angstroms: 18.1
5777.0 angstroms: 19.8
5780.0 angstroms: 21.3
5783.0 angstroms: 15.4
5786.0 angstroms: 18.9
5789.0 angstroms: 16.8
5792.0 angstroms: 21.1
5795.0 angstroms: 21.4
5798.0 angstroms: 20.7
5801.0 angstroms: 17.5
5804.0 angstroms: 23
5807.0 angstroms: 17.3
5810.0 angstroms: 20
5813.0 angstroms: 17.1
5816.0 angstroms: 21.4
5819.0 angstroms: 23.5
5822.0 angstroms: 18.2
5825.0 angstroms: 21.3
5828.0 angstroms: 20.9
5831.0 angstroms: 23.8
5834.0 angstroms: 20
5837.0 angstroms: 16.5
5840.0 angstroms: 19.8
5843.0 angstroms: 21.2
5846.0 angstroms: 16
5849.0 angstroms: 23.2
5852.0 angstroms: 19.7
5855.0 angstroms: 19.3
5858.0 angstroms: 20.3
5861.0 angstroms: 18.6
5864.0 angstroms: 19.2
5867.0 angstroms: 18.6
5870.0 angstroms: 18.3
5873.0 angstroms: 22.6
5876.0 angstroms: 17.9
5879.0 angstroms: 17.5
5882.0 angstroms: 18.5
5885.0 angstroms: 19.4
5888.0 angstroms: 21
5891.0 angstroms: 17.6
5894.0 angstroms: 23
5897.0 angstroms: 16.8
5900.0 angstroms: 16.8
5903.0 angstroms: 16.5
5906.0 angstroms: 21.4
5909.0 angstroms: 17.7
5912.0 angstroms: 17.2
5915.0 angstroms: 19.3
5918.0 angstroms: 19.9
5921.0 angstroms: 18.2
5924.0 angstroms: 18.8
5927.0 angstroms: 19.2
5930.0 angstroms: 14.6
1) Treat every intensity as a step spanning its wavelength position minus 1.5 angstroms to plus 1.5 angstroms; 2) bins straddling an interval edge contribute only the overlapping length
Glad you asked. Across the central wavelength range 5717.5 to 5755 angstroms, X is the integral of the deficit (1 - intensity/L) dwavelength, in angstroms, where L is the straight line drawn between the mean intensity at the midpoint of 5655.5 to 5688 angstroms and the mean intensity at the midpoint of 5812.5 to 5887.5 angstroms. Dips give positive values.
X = 0.6 angstroms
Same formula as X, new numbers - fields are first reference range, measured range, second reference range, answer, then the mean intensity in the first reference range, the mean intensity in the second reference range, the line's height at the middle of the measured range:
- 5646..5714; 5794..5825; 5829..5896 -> -0.30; 20.4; 19.6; 19.9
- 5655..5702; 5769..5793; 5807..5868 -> 1.37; 20.3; 19.9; 20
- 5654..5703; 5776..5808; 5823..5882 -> 0.85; 20.4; 19.7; 19.9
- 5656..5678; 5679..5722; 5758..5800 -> 0.89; 20.4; 19.4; 20.1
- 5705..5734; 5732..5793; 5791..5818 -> 1.72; 19.9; 20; 19.9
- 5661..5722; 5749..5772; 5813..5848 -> 0.41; 20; 20.1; 20.1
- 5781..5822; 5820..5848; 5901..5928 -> -0.88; 19.5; 18.6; 19.3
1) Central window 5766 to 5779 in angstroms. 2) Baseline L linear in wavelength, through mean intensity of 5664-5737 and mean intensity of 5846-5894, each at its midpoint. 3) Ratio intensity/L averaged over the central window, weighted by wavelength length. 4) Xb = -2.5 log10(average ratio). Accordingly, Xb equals 0.03 mag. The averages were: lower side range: 20.1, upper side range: 19.4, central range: 19.2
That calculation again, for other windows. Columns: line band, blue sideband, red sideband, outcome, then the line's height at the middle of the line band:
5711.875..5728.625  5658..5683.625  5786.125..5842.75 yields -0.022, 20.4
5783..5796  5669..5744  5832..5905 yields 0.033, 19.6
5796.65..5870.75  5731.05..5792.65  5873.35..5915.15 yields -0.047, 19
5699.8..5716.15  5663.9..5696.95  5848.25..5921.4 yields 0.044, 20.1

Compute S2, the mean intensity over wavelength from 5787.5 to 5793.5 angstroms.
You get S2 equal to 19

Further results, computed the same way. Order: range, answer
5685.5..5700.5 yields 19.4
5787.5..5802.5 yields 19.5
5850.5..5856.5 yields 19.5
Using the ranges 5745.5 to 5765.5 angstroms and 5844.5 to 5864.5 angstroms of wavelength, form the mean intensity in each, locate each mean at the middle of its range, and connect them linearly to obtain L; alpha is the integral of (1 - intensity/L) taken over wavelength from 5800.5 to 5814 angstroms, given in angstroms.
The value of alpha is 0.4 angstroms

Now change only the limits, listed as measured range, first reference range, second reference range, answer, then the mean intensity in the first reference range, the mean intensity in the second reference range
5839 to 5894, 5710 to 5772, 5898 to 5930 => -2.1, 19.9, 18.3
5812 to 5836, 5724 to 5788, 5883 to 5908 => -1.9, 19.5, 19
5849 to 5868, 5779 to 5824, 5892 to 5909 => -0.5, 19.6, 18.8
